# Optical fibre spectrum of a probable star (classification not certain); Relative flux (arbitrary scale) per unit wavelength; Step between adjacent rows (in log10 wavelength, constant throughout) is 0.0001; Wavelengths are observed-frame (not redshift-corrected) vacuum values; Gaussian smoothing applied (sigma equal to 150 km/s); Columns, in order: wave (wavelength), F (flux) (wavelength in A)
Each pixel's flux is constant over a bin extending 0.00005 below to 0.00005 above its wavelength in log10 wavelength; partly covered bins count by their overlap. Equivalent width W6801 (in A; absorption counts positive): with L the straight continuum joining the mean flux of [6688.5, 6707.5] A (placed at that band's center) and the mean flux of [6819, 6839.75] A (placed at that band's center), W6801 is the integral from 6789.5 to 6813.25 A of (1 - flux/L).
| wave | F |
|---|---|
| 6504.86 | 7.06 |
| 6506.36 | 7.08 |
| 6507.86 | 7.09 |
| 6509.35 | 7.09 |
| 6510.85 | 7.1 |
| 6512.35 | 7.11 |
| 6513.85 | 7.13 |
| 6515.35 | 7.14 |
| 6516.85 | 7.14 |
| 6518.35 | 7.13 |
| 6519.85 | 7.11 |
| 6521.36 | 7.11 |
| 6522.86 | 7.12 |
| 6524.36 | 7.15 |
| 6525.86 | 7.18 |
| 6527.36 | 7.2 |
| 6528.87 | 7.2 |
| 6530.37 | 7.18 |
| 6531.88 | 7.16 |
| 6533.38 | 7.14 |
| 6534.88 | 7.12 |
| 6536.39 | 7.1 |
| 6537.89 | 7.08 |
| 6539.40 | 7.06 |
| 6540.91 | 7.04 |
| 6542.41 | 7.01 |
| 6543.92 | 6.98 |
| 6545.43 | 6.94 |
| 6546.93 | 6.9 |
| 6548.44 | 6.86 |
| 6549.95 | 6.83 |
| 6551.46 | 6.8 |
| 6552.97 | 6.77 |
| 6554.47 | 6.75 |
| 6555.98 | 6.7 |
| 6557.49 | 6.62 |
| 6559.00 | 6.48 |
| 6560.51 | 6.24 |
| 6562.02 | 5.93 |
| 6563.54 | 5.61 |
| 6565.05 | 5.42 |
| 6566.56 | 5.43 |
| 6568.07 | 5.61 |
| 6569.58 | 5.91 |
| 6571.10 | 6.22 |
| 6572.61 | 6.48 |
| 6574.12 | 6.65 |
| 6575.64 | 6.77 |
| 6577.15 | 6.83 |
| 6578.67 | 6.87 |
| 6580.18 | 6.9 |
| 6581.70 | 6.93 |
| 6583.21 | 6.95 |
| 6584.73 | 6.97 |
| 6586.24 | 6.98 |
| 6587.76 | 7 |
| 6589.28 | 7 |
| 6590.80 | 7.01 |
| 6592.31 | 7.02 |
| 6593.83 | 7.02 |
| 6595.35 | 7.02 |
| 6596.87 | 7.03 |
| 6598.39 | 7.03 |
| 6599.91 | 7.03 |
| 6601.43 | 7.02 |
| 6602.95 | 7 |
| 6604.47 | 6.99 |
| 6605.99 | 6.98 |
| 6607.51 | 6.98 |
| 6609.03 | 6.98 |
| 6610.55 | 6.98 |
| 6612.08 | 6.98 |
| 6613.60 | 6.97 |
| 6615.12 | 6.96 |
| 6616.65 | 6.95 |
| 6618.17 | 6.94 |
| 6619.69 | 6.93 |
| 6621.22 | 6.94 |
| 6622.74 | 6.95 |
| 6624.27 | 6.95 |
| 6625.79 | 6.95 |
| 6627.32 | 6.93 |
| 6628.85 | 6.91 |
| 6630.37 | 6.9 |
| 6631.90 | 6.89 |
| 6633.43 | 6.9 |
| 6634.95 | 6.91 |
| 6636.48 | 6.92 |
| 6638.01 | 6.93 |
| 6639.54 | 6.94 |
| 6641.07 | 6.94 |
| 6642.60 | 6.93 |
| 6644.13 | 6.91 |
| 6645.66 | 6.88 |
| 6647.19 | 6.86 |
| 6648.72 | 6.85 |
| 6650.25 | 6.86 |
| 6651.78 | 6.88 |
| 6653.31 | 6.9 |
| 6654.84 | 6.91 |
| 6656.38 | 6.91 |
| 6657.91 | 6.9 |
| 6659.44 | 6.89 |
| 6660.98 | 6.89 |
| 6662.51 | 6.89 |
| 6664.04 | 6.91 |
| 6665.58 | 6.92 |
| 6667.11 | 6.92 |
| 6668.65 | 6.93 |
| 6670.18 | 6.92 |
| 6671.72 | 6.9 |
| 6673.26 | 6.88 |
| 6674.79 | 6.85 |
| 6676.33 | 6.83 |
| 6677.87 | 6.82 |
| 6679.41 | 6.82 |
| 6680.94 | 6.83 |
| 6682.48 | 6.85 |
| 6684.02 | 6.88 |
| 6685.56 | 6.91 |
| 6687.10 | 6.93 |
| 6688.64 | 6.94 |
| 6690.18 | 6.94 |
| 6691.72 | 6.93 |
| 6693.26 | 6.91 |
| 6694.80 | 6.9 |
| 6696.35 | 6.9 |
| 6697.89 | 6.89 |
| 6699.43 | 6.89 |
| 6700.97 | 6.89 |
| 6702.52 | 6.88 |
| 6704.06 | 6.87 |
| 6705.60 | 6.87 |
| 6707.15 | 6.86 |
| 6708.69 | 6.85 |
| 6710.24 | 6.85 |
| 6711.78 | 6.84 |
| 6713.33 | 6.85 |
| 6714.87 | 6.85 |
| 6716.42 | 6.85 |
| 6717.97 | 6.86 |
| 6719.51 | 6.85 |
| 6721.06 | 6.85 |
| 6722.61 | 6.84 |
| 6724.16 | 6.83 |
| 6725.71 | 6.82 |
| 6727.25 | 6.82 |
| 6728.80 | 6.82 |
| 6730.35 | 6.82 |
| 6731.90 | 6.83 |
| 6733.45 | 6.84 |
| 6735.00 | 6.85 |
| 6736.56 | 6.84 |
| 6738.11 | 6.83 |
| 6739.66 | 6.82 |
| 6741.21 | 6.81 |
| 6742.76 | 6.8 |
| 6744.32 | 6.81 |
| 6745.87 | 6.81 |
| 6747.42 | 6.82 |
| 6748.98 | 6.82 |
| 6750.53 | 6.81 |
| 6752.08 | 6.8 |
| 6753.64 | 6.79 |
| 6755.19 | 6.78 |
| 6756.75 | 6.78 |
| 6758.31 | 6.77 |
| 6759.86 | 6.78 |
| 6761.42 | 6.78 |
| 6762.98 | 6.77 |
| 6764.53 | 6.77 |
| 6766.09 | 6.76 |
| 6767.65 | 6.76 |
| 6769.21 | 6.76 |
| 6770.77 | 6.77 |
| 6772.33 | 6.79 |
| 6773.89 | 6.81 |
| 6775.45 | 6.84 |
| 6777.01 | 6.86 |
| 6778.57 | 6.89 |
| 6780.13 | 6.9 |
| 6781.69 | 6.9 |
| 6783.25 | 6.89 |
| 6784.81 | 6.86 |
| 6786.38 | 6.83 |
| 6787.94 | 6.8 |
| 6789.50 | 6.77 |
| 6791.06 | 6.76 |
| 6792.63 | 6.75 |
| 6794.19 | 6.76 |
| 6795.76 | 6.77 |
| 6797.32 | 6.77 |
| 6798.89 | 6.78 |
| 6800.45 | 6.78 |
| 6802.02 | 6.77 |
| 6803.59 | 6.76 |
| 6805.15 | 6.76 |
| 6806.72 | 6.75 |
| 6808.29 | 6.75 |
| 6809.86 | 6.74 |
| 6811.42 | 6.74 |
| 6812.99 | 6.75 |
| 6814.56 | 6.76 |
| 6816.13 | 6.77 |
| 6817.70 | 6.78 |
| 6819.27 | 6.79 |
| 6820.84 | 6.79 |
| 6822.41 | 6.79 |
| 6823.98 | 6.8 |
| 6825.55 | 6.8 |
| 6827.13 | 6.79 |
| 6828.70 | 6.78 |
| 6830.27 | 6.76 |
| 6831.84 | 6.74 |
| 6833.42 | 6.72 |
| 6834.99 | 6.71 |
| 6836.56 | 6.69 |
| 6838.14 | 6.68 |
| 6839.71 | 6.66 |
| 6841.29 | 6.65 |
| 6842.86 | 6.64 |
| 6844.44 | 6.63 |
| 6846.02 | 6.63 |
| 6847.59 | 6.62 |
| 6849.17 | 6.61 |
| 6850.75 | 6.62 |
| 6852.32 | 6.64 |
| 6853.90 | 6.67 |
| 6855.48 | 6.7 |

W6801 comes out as 0.1 A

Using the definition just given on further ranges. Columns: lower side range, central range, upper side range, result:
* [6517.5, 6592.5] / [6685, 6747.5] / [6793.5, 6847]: -1.0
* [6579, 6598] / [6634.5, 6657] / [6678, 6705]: 0.1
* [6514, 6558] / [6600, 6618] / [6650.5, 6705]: -0.1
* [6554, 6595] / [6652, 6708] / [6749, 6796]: -1.8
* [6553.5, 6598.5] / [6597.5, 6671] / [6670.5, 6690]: -2.1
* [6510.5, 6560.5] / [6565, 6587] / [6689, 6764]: 1.5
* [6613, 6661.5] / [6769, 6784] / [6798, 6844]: -0.1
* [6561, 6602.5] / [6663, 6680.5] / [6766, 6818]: -0.5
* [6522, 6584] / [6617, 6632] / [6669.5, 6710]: -0.3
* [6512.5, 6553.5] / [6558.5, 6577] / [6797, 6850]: 2.5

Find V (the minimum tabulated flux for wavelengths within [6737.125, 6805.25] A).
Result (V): 6.75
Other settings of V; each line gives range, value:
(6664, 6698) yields 6.82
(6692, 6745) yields 6.8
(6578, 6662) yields 6.85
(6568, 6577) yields 5.61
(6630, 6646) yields 6.88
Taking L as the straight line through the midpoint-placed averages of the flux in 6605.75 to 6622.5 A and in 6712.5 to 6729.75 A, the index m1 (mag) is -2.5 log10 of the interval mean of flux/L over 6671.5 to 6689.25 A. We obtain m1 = 0.00 mag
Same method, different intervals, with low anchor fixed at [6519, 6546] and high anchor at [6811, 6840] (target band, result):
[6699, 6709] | 0.004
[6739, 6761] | 0.007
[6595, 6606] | 0.001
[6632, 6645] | 0.009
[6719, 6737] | 0.006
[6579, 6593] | 0.010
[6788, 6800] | 0.003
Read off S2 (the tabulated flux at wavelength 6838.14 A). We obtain 6.68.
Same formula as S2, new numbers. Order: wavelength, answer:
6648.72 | 6.85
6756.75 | 6.78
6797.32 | 6.77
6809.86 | 6.74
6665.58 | 6.92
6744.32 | 6.81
